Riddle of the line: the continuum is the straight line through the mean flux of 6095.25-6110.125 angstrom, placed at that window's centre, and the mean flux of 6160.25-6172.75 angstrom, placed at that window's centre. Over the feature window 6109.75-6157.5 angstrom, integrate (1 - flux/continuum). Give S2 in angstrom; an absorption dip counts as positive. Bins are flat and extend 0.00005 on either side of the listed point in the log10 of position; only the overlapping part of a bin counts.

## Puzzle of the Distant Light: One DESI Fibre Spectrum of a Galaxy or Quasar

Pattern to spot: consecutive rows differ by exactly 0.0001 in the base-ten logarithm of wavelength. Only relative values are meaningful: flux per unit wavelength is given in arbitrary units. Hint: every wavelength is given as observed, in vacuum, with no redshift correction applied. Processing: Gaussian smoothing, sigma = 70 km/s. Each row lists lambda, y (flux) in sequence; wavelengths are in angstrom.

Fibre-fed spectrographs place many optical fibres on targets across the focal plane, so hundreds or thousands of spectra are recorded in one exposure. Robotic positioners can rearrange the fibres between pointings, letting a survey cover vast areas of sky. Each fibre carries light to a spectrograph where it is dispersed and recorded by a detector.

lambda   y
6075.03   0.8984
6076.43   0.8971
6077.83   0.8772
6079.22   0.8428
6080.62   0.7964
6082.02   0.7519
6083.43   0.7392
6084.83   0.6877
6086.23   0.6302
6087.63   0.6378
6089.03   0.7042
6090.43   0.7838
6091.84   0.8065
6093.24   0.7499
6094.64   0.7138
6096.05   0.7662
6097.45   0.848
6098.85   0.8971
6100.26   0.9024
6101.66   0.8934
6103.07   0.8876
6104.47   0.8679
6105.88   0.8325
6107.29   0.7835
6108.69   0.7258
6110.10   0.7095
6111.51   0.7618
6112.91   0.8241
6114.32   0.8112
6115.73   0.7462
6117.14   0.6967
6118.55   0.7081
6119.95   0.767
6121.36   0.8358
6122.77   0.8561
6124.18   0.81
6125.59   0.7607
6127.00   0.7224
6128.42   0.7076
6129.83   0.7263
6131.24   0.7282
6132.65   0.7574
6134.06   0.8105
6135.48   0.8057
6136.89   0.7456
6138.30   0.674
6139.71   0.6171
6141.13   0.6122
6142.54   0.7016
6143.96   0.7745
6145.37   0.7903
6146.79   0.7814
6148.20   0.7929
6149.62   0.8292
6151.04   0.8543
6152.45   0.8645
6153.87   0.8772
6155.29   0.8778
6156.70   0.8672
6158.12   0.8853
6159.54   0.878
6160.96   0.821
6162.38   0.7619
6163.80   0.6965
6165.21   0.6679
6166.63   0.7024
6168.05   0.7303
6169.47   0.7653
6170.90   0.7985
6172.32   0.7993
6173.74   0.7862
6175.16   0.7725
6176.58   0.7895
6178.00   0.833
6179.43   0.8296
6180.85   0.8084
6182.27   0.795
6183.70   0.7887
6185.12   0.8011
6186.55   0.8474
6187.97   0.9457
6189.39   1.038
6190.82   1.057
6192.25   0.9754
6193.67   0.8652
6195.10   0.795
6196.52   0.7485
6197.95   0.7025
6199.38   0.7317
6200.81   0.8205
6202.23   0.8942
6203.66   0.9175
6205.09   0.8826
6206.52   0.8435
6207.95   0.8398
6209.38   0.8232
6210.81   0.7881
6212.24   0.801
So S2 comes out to 1.2 angstrom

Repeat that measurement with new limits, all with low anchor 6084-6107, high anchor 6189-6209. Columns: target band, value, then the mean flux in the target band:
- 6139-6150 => 1.2 angstrom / 0.735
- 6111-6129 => 0.8 angstrom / 0.77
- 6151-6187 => 1.6 angstrom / 0.803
